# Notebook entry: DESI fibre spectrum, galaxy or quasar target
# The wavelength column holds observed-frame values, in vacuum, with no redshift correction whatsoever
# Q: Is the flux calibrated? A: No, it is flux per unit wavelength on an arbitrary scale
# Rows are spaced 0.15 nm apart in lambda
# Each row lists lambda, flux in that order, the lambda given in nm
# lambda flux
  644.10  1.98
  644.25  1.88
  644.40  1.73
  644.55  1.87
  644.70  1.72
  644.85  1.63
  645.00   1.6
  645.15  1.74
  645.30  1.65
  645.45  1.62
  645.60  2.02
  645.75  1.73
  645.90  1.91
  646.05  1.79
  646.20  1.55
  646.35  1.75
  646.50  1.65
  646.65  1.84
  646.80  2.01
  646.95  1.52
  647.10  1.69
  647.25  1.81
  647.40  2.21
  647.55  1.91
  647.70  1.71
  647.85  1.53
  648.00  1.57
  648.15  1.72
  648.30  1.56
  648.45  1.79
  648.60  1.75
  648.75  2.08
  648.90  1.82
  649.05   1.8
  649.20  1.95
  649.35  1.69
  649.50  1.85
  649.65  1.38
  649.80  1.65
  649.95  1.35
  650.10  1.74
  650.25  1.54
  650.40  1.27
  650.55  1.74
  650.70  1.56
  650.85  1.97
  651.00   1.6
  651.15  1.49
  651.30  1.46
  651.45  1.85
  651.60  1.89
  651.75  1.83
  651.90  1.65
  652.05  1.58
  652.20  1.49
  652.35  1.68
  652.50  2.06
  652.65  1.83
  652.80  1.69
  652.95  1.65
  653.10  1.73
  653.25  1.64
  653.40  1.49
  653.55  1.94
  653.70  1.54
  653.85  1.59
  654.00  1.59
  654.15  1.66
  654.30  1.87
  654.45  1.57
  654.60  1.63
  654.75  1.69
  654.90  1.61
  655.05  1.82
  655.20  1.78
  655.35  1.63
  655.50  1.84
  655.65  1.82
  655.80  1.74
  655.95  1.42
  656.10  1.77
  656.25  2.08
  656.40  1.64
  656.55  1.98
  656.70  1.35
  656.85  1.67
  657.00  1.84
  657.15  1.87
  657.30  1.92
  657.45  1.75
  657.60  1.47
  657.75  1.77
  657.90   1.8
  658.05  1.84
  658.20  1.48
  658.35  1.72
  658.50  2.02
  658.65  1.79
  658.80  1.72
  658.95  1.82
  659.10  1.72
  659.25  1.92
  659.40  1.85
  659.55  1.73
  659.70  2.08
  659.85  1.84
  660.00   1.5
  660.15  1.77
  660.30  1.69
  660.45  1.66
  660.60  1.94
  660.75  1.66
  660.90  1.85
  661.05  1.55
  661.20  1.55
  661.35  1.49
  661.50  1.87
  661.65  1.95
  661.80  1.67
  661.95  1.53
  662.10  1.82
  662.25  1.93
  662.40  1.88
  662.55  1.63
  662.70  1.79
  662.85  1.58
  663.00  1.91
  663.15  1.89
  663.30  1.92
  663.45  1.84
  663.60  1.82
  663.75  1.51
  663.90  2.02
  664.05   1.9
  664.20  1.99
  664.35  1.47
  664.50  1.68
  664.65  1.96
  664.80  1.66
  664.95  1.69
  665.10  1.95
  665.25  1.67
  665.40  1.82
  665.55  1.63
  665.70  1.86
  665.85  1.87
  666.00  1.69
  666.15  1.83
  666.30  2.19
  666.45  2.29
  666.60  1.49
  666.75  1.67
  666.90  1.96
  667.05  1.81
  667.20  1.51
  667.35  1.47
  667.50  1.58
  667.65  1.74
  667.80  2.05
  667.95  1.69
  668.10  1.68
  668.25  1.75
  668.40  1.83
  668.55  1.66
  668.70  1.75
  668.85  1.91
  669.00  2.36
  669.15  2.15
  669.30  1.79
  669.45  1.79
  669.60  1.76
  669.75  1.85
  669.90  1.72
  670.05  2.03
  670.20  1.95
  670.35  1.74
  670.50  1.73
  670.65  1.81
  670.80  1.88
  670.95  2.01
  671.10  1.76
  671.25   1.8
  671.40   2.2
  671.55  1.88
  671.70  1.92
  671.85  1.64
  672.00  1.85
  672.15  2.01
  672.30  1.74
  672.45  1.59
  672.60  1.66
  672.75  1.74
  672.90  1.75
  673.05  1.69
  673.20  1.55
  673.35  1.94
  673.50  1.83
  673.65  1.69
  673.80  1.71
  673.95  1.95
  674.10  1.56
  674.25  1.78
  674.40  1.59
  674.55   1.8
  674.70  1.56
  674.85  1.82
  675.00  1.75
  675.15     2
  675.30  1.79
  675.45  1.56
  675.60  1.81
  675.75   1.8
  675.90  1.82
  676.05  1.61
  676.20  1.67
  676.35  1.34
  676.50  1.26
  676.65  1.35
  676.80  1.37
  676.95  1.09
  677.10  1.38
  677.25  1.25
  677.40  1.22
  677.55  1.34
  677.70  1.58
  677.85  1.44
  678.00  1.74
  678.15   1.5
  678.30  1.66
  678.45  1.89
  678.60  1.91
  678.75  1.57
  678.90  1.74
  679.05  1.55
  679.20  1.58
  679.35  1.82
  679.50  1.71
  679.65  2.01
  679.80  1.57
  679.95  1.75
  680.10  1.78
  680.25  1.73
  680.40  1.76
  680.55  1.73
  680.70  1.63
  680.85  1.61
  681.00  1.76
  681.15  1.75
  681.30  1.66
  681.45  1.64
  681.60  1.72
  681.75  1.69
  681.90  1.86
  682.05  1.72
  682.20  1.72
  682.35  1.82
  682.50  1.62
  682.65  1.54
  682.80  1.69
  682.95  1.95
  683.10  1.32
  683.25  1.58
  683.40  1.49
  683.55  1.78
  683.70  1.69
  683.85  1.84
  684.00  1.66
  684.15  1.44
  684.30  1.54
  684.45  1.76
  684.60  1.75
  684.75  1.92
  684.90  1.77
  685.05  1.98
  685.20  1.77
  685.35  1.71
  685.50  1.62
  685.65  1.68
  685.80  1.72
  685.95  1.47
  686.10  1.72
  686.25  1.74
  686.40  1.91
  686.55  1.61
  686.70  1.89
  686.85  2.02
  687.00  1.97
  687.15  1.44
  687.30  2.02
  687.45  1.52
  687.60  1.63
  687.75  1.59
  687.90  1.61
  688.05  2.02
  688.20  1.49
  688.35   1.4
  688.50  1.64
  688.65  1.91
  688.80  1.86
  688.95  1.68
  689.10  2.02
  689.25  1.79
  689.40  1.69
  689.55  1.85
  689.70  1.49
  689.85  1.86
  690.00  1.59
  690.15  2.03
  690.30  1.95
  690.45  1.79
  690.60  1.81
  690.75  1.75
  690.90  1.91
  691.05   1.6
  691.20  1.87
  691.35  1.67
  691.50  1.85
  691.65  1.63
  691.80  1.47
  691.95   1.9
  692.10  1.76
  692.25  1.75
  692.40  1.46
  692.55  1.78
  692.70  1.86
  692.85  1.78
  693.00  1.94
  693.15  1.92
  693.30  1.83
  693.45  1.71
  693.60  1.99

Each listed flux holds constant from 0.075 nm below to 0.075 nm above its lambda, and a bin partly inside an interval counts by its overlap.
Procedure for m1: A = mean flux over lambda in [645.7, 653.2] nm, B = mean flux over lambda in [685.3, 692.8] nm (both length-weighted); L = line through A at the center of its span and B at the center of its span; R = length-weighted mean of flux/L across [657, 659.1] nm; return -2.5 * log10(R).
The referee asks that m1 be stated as -0.03 mag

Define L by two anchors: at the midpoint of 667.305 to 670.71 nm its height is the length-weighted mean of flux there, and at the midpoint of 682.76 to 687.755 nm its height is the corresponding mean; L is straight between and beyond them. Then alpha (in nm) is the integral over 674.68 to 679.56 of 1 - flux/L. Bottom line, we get 0.49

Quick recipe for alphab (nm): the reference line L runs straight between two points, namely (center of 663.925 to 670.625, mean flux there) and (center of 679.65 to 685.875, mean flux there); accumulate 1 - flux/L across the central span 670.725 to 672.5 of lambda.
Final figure -0.08 nm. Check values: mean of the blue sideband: 1.81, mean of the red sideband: 1.7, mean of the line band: 1.86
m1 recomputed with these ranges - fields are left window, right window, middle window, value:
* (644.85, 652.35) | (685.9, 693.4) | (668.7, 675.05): -0.05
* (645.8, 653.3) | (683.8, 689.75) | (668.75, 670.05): -0.12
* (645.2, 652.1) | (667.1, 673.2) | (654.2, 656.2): 0.02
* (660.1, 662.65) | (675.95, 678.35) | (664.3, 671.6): -0.14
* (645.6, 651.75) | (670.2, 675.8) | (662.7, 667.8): -0.01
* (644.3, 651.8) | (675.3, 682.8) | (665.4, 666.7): -0.11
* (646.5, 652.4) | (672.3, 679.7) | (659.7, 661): -0.05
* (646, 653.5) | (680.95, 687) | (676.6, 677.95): 0.27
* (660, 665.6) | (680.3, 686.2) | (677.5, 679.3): 0.05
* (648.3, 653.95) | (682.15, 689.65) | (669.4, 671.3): -0.08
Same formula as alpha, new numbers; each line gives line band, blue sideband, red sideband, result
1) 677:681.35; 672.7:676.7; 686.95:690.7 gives 0.184 nm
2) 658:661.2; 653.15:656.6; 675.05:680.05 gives -0.148 nm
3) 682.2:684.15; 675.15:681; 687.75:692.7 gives 0.010 nm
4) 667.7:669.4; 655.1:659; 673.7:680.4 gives -0.191 nm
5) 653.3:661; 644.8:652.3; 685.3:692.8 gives -0.102 nm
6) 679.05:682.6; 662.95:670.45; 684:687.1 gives 0.088 nm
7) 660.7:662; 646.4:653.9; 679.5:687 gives 0.021 nm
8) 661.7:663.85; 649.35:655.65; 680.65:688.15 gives -0.111 nm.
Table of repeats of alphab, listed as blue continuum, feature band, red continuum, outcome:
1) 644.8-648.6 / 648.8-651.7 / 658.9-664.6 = 0.13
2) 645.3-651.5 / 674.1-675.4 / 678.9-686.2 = -0.03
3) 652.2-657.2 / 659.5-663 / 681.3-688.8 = -0.06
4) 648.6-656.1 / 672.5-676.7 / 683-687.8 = 0.02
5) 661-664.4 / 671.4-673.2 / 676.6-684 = -0.09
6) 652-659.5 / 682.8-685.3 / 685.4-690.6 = 0.06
